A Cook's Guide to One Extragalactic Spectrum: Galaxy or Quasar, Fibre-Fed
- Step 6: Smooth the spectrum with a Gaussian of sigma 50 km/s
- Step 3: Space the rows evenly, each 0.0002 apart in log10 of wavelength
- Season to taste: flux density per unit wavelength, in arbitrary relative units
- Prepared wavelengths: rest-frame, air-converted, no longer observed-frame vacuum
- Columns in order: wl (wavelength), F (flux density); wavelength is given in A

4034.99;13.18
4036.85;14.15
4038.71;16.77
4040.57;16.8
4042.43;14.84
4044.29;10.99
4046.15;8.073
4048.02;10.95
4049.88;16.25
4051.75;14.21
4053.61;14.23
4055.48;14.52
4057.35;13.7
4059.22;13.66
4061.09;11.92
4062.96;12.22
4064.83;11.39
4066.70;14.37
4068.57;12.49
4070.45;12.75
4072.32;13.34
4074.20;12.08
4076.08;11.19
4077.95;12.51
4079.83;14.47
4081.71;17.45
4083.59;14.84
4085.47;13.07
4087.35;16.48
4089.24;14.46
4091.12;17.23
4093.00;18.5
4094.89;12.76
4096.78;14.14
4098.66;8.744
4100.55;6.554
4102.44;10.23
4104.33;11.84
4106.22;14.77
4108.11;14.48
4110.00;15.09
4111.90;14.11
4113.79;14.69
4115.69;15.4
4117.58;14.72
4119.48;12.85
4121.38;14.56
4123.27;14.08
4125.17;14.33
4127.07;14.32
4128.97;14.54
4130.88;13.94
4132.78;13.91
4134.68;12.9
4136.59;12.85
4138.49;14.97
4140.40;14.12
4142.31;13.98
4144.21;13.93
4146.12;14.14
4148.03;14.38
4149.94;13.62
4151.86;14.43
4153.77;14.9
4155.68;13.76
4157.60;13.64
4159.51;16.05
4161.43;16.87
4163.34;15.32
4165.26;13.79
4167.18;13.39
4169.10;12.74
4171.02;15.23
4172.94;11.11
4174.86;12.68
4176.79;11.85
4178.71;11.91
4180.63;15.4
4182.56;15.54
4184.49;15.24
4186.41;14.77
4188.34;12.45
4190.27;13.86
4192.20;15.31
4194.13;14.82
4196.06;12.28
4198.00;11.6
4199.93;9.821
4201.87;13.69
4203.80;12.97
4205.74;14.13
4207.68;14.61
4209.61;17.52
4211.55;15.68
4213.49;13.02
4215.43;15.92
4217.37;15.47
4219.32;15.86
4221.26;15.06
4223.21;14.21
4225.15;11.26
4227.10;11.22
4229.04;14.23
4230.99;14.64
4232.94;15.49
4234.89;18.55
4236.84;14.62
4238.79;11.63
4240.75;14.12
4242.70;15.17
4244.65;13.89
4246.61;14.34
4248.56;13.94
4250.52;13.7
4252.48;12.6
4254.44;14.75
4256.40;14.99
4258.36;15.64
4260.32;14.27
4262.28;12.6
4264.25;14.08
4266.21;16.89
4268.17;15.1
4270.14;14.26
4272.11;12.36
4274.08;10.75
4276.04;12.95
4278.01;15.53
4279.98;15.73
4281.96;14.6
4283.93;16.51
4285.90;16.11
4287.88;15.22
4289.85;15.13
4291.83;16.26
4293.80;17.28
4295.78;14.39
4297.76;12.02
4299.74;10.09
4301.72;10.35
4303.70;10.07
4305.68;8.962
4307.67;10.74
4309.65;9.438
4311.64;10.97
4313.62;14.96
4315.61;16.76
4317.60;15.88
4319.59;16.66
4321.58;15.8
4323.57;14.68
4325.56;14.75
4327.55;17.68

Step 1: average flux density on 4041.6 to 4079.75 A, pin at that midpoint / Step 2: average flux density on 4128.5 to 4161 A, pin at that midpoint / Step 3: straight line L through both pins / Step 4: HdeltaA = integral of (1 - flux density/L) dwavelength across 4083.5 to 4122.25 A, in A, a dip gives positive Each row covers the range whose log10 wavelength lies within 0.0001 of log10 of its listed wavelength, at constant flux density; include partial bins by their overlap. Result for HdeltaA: -0.8 A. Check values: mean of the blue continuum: 12.8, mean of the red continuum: 14.2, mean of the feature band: 13.8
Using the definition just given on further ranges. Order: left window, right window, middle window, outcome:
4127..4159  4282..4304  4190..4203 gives 0.97 A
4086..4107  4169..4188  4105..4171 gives -4.14 A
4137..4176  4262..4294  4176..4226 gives 1.18 A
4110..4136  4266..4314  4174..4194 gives -0.07 A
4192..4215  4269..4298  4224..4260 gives 0.15 A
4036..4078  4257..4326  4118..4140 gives -0.86 A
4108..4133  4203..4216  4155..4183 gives 1.33 A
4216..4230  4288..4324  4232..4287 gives -3.08 A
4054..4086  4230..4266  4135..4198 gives -0.32 A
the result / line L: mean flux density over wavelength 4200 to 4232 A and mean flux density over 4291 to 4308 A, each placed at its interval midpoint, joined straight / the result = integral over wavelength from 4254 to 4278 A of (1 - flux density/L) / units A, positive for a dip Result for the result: -1.92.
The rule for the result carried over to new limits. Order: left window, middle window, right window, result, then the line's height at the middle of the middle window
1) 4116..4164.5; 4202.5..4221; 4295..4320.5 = -2.1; 13.5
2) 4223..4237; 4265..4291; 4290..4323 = -2.1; 13.6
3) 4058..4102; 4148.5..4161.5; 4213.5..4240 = -0.7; 13.9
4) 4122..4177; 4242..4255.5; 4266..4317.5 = -0.3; 13.7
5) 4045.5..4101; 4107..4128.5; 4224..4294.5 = -1.3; 13.6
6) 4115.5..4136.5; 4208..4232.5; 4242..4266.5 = -0.5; 14.2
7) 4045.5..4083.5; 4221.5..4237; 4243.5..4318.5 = -0.7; 13.6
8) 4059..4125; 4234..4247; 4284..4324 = -0.9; 13.6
